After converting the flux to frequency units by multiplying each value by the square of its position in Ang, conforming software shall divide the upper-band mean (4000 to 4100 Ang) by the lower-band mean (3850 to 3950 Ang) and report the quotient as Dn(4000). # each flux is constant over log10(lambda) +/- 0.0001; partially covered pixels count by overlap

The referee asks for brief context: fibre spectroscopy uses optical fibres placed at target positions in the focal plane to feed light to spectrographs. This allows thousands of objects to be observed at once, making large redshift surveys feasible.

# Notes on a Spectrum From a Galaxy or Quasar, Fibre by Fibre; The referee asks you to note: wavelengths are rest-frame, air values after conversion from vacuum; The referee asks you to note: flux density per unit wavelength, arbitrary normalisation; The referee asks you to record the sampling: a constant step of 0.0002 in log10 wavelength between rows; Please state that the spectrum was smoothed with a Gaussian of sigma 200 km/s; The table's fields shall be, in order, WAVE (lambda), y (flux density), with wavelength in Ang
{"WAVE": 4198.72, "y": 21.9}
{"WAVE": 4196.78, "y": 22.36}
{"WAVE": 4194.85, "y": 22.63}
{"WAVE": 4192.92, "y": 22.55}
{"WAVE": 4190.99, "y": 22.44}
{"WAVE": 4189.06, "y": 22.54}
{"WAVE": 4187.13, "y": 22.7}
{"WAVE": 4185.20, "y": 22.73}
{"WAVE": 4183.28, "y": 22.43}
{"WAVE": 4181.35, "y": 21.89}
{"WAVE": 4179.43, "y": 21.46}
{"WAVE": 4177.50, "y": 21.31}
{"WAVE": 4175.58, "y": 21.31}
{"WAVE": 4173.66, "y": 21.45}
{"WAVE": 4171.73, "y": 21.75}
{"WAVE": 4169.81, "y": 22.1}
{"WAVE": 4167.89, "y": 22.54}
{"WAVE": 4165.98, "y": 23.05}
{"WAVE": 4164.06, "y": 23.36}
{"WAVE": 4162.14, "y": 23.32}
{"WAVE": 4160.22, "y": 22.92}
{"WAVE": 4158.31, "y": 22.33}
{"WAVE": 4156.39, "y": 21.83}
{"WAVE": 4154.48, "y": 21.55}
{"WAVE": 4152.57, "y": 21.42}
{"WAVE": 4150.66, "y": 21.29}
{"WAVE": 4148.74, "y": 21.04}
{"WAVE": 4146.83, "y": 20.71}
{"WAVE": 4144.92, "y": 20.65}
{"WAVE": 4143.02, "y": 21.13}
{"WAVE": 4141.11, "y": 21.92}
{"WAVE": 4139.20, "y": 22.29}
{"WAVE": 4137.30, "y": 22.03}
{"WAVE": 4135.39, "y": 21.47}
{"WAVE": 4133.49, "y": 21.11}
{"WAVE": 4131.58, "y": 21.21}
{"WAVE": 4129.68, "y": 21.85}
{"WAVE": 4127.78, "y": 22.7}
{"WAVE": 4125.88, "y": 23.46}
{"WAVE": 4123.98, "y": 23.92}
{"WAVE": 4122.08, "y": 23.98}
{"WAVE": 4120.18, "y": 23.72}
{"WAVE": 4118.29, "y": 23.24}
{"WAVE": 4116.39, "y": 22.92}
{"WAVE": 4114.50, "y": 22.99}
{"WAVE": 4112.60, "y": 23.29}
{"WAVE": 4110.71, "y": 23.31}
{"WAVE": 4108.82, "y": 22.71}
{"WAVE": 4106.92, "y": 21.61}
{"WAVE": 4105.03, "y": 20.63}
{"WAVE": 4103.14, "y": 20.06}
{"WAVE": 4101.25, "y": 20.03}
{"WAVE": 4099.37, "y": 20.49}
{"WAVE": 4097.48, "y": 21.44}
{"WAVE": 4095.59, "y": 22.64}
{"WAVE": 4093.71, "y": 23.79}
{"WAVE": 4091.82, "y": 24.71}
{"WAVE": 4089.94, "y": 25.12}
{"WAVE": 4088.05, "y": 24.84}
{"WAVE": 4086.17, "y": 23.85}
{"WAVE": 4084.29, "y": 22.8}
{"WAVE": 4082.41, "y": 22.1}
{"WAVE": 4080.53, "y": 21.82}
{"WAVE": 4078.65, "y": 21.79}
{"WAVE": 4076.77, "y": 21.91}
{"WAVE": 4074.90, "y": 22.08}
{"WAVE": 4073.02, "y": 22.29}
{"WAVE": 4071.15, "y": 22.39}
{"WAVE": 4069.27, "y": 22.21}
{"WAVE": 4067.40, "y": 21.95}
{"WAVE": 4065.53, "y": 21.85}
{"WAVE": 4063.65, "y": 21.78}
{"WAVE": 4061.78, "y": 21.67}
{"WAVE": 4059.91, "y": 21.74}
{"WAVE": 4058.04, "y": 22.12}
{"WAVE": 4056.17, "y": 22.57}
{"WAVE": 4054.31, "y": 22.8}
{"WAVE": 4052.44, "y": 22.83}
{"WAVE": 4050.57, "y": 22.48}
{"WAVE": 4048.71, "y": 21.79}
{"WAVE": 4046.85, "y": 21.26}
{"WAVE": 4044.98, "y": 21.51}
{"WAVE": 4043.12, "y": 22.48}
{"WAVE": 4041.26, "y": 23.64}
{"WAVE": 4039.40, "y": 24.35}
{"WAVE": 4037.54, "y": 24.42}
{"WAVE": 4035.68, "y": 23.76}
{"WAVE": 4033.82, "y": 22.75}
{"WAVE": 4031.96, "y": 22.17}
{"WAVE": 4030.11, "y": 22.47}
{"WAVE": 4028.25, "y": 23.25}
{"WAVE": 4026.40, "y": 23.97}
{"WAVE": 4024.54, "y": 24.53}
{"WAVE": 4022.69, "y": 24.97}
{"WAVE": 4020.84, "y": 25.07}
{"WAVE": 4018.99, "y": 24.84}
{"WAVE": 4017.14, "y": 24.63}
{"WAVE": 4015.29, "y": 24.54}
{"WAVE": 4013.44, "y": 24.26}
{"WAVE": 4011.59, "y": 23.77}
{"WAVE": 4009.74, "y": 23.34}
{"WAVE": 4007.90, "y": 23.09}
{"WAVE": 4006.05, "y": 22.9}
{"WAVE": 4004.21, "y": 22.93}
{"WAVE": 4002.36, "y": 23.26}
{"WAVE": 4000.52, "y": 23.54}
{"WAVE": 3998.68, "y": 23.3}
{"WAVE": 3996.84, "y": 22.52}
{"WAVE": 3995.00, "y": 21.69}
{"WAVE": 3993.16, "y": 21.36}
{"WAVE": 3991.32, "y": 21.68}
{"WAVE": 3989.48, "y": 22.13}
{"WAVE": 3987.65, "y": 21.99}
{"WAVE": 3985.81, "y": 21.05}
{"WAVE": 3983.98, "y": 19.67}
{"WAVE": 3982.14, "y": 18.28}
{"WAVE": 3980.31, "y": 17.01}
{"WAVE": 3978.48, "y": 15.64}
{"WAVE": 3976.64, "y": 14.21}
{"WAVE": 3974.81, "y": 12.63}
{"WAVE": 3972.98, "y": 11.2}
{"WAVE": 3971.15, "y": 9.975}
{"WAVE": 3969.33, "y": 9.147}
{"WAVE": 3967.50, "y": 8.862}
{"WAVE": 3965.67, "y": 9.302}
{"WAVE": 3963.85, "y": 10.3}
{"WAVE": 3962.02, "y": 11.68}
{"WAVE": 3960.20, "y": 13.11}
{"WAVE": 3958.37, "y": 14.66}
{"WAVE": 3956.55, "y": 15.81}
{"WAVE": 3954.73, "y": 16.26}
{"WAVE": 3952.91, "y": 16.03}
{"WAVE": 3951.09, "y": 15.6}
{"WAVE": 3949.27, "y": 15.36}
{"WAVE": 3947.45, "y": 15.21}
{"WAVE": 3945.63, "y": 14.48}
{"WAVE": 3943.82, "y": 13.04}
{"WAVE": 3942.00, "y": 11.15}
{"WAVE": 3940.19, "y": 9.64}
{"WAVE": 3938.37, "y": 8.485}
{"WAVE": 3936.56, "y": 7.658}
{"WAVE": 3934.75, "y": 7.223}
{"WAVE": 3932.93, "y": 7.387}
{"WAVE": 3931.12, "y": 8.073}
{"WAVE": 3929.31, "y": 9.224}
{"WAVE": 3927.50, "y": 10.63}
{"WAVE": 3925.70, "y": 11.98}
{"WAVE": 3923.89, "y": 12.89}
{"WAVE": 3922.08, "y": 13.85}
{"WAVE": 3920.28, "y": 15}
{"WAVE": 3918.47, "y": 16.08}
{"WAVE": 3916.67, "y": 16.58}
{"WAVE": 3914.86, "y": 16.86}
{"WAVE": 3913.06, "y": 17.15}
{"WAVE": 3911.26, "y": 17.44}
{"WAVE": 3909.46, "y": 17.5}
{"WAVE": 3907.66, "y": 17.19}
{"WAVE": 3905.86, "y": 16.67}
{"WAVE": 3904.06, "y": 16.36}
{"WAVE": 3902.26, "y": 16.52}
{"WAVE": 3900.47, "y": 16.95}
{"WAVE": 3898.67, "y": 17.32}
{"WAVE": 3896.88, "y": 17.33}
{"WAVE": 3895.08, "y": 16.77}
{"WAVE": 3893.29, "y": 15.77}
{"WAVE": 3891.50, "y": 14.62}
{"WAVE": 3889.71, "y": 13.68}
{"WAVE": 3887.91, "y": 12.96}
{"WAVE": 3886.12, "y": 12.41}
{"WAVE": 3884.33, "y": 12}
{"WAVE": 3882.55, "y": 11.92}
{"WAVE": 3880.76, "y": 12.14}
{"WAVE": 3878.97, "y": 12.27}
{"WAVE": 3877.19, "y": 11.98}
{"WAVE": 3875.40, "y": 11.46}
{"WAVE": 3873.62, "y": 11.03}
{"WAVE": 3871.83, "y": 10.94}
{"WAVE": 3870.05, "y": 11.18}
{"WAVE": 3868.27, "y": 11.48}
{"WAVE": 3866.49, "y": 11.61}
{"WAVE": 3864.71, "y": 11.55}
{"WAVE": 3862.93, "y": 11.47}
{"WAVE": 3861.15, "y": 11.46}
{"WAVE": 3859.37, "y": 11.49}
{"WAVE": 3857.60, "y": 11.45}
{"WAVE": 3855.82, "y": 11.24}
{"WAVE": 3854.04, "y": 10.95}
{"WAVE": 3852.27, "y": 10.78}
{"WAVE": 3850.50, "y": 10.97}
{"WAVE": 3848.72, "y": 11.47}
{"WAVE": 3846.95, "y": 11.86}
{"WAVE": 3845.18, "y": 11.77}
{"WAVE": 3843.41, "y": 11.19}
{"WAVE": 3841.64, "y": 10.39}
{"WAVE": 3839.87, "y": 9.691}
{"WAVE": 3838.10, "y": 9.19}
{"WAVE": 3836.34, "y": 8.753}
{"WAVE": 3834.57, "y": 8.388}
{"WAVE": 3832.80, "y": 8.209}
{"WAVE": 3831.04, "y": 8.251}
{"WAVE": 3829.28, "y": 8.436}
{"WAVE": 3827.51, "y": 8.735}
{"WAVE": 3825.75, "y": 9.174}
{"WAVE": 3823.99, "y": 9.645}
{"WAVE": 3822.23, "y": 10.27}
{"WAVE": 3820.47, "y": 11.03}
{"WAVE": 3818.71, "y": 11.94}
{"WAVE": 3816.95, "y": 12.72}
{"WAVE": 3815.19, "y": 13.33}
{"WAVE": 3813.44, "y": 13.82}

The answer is 1.9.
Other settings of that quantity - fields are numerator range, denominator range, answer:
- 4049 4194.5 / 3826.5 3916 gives 2.00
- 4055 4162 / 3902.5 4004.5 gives 1.59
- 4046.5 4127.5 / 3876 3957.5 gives 1.78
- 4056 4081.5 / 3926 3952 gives 2.14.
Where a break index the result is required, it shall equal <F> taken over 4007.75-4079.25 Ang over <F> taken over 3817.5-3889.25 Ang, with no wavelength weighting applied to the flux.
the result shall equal 2.11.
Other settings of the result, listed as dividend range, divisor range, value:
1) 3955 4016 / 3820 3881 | 1.71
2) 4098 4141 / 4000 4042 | 0.94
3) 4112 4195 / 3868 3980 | 1.68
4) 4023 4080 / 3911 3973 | 1.81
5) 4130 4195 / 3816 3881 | 2.05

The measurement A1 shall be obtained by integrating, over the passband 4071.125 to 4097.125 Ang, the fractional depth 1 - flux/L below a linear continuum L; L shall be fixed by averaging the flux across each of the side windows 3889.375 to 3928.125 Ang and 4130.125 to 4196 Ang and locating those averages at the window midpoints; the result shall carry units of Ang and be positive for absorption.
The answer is -3.84 Ang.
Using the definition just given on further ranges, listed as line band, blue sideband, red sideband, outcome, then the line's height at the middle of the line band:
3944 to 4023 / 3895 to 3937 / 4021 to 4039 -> 6.9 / 19.8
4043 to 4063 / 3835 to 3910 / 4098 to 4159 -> -3.0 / 19.2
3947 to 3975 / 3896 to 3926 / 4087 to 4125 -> 7.9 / 17.9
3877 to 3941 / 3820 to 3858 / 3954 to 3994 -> -4.8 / 12.8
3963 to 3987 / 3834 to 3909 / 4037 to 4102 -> 5.5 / 17.8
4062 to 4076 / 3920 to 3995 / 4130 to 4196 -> -3.0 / 18.2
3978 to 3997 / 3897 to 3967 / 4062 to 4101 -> -3.8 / 16.9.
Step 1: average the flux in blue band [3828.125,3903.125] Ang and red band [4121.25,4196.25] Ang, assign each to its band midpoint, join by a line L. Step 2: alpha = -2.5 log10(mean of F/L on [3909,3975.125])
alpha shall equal 0.153 mag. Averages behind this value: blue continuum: 11.9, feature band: 12.6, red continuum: 22.1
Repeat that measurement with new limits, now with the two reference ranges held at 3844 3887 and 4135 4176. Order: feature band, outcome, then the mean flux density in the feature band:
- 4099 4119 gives -0.09 mag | 22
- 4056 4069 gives -0.18 mag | 21.9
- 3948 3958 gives -0.08 mag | 15.7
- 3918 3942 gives 0.29 mag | 10.5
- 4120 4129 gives -0.13 mag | 23.5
